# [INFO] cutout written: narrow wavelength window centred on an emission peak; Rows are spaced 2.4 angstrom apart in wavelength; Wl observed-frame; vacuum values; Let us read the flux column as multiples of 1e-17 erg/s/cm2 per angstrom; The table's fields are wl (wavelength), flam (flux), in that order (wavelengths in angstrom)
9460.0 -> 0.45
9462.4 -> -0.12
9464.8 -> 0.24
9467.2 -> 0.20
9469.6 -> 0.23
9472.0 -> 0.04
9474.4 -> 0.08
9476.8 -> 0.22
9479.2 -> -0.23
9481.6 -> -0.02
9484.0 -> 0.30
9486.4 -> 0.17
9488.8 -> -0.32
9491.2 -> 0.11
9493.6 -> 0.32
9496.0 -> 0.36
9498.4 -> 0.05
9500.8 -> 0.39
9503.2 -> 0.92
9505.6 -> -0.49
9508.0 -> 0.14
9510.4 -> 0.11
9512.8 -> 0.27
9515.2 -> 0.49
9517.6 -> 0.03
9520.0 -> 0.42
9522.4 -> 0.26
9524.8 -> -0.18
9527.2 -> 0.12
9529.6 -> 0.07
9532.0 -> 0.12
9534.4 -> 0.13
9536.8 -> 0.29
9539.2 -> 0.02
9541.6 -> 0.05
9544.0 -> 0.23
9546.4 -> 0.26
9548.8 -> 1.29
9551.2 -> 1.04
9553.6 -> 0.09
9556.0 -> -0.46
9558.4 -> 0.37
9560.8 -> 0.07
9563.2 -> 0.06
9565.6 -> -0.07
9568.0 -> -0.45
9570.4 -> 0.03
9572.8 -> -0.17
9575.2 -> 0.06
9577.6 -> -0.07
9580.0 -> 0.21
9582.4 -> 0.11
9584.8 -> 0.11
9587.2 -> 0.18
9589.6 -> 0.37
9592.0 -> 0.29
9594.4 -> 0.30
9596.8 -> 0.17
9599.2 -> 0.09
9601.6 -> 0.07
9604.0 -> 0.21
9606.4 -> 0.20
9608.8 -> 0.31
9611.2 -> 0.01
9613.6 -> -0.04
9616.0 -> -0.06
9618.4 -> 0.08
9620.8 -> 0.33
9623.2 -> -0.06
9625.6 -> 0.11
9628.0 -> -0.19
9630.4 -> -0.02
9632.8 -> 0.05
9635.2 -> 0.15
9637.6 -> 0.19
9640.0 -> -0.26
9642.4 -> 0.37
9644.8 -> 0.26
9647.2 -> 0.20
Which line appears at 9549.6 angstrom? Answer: H-beta 4861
